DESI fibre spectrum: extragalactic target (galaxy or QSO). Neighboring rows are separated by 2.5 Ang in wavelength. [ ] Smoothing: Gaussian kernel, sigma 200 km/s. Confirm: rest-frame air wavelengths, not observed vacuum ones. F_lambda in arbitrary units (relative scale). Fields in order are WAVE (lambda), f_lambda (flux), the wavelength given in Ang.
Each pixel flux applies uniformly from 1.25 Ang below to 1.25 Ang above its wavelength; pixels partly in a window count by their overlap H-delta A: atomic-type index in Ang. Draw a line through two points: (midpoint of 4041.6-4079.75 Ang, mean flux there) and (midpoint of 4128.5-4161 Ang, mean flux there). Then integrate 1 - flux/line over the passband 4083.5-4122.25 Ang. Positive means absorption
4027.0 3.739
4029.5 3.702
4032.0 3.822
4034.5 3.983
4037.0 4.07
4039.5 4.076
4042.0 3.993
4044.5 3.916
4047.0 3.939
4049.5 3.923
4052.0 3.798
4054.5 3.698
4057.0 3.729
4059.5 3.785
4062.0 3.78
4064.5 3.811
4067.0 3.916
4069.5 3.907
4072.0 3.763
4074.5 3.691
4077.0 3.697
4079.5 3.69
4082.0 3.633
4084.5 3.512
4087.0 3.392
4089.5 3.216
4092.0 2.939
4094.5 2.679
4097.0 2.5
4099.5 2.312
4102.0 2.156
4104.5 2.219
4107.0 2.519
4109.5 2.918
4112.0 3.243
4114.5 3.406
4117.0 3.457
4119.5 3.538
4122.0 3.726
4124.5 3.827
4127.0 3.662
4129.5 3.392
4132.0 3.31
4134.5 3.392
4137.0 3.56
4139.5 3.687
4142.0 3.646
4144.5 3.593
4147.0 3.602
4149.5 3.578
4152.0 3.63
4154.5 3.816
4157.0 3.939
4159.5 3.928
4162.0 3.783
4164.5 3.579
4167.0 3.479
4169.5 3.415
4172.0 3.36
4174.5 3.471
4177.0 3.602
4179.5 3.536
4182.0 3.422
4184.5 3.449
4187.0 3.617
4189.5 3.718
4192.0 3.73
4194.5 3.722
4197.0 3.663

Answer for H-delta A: 7.9 Ang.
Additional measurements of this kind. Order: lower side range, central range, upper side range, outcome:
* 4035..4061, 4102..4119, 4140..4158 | 3.8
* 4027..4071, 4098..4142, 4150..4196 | 6.1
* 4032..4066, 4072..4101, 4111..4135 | 3.7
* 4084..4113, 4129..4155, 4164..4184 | -3.1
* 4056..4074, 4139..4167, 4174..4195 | -0.4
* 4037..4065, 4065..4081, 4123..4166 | 0.2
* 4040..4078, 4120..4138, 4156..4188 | 0.6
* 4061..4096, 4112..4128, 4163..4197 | -0.1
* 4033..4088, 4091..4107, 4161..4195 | 5.4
